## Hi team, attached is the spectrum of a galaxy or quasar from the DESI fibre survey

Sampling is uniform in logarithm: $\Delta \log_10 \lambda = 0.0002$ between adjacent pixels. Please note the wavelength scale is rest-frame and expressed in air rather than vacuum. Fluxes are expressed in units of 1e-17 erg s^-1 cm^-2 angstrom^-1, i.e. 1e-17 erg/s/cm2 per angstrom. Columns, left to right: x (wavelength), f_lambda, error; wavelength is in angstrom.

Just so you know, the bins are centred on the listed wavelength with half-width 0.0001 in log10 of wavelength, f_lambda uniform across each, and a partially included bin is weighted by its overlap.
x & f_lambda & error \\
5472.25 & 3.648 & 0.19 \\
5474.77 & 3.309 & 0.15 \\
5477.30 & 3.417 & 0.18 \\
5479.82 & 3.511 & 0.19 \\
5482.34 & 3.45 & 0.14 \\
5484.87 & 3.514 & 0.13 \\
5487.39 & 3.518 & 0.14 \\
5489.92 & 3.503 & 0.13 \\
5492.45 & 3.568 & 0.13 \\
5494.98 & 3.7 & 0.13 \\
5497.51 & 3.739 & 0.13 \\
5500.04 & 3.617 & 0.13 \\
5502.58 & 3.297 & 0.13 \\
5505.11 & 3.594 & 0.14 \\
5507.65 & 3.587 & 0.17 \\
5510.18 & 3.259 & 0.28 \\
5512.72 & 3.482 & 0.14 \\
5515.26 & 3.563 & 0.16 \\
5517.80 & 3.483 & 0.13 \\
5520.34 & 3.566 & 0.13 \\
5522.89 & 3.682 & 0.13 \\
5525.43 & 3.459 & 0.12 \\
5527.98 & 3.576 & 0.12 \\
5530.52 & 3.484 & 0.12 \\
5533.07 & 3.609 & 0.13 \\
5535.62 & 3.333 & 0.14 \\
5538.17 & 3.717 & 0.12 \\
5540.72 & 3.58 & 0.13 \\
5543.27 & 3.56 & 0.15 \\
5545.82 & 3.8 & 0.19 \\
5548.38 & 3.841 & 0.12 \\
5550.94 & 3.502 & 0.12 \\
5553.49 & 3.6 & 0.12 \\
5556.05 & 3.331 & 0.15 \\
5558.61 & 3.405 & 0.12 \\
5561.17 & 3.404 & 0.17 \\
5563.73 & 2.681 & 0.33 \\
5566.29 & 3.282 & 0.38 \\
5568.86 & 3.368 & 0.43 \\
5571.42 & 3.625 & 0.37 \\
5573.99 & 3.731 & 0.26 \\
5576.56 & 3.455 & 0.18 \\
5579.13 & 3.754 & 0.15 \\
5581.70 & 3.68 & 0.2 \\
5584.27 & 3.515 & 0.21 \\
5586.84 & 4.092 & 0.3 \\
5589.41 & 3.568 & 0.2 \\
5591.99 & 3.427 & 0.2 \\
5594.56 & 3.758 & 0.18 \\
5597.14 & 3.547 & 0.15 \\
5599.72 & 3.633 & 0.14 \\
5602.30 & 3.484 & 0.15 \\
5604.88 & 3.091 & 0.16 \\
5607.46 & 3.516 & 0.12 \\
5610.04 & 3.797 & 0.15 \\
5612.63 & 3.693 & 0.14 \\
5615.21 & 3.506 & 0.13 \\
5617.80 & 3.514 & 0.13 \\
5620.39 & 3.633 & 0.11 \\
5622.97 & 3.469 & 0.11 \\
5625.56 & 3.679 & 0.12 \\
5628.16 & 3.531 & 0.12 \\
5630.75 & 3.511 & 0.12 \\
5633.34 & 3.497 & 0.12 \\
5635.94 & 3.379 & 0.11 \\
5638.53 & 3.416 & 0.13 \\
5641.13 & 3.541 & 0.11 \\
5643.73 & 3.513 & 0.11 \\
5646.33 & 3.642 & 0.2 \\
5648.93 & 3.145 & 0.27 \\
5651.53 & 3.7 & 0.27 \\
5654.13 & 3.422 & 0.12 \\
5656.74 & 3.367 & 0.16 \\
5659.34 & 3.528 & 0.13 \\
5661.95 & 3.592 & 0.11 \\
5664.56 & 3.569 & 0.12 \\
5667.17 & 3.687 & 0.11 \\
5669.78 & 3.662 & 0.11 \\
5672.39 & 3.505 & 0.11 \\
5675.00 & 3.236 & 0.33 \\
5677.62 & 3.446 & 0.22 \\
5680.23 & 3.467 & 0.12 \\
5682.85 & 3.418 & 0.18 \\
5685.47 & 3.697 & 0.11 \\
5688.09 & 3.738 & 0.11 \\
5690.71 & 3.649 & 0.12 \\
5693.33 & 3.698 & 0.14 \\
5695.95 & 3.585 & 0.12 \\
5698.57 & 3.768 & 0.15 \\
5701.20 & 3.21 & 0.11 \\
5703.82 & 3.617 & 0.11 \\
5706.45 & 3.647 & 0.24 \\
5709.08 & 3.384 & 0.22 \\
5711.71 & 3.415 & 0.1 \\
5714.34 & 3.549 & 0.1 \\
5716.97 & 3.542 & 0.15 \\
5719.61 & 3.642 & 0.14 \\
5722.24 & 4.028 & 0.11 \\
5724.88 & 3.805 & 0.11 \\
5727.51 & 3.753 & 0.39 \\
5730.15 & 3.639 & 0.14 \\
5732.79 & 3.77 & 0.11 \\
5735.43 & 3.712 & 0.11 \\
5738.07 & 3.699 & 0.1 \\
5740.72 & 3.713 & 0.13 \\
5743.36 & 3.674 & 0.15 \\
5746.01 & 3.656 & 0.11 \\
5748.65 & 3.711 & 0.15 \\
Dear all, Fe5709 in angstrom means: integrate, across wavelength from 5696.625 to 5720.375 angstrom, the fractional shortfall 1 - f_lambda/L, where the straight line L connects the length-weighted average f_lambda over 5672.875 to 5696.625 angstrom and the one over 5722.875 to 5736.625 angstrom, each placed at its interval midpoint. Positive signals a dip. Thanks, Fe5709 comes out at 0.81 angstrom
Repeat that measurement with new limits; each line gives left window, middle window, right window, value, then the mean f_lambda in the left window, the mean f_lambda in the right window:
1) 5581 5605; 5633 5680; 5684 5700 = 2.09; 3.6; 3.68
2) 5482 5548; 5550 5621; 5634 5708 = 0.44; 3.55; 3.53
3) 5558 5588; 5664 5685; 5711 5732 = 0.69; 3.5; 3.68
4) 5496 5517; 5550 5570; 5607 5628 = 1.35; 3.52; 3.6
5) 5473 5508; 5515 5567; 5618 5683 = 0.27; 3.52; 3.5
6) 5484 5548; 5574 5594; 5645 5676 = -0.67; 3.56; 3.51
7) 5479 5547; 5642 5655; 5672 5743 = 0.36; 3.55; 3.61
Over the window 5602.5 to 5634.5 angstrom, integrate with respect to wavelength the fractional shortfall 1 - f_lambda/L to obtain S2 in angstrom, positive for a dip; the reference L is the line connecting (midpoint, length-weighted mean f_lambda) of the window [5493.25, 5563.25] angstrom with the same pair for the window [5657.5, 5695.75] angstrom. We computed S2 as 0.2 angstrom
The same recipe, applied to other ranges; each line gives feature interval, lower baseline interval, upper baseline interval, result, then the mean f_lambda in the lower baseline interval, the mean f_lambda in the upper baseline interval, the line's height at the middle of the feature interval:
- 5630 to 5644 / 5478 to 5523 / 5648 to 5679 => 0.1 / 3.53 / 3.49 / 3.5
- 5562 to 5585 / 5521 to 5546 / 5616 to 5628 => 0.7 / 3.57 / 3.57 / 3.57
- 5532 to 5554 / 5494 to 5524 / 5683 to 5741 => -0.3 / 3.54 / 3.64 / 3.56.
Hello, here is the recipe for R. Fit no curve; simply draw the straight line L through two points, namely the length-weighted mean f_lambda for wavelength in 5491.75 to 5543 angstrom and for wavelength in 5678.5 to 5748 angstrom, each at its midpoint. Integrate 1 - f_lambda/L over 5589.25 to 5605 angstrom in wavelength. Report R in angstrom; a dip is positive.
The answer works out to 0.2 angstrom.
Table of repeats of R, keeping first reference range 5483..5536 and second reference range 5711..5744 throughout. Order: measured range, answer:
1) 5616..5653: 1.2 angstrom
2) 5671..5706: 1.2 angstrom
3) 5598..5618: 0.4 angstrom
